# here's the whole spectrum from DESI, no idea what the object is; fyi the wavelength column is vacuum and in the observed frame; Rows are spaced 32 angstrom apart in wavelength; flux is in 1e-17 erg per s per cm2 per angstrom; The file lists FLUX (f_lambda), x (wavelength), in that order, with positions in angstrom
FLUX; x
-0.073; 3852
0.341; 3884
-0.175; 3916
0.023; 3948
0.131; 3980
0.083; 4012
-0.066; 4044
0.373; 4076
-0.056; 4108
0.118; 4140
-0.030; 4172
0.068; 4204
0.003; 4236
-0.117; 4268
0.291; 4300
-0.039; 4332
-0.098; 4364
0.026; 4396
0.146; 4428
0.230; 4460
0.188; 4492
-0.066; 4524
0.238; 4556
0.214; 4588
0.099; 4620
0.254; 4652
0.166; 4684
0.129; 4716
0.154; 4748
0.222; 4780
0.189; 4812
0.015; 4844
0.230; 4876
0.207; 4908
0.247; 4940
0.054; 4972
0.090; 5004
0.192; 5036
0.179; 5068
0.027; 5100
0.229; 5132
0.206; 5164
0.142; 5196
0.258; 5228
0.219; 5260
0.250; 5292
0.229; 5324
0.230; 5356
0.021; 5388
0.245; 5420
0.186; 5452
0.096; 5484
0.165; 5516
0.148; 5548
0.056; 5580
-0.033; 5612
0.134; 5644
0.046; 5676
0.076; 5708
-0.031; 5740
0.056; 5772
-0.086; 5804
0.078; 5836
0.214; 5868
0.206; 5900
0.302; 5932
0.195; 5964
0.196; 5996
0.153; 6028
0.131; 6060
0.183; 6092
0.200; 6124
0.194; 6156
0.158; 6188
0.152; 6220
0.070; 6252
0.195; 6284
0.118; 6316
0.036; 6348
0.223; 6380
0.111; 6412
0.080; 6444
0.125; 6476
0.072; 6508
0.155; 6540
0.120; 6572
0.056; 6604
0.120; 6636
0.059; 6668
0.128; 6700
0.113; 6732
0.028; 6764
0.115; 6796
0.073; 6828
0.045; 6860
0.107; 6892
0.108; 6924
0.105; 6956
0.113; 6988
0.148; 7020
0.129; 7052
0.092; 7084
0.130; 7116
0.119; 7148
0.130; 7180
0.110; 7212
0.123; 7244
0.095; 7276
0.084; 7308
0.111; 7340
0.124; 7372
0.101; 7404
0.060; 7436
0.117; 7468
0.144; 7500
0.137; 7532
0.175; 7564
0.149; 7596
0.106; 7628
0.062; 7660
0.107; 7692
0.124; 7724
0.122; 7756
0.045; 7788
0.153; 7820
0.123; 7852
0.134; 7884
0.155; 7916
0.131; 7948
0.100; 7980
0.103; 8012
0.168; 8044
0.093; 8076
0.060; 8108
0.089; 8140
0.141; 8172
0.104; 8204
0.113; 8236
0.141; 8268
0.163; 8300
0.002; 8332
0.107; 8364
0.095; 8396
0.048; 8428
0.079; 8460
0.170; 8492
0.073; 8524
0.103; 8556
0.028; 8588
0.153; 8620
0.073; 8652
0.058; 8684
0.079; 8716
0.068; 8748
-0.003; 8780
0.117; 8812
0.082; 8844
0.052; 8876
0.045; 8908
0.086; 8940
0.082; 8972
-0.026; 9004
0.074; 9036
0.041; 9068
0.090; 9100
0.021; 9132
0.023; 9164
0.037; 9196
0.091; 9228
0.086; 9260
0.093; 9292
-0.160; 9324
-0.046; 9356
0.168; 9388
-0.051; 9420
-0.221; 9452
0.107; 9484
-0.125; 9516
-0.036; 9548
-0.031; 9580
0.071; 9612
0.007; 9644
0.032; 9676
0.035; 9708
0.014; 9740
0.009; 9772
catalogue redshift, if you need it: 0.22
